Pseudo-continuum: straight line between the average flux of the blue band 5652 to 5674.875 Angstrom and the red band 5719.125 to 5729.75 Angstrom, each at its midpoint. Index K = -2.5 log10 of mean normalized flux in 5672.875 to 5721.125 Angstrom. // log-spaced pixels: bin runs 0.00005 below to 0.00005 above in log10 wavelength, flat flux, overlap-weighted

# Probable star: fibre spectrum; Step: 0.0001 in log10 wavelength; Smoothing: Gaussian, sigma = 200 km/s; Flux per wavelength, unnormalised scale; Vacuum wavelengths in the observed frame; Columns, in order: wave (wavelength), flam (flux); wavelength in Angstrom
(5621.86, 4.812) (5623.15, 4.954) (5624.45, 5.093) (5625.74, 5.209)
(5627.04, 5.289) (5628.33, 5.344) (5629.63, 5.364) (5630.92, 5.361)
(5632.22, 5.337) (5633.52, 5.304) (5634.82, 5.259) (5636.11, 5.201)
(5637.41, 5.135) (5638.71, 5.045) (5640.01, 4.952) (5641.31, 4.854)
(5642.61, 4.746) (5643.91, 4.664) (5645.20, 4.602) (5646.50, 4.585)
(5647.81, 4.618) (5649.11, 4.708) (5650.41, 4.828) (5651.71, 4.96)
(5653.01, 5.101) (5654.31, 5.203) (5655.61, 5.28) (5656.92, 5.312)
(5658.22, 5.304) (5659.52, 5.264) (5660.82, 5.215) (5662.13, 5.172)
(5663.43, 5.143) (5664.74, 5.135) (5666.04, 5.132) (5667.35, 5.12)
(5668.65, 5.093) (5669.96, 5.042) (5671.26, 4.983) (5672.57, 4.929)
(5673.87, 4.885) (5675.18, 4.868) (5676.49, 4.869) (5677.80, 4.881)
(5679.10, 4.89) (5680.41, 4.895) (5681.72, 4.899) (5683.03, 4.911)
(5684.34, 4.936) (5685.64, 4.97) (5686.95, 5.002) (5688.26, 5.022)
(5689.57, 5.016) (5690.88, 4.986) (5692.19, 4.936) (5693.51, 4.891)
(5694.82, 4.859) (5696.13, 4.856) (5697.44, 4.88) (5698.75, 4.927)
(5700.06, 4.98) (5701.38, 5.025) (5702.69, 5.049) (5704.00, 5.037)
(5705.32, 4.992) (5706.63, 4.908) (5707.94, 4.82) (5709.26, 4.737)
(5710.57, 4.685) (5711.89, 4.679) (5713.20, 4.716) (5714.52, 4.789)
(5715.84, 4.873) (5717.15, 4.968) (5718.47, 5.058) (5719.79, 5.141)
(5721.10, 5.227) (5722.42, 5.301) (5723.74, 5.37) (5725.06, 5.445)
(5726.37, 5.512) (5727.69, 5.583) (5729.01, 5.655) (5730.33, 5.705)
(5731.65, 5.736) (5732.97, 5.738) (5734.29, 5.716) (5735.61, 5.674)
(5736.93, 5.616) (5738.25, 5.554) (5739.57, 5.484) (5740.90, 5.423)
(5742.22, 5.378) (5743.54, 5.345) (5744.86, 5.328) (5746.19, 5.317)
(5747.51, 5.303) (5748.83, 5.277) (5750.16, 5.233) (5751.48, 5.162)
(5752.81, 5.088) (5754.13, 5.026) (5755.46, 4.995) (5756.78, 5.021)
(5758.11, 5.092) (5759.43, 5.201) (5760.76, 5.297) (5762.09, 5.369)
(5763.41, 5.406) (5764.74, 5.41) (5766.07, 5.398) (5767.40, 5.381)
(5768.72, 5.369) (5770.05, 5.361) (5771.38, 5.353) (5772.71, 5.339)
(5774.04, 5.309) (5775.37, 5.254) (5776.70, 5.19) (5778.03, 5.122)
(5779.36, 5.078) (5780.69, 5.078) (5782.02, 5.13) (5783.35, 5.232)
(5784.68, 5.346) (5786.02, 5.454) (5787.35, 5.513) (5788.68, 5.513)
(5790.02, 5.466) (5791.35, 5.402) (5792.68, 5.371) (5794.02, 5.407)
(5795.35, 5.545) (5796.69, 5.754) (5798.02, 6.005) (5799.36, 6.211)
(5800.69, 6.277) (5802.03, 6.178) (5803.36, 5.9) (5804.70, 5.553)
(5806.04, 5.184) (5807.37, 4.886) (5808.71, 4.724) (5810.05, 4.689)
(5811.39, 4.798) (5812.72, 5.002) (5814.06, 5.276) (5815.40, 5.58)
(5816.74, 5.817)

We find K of 0.08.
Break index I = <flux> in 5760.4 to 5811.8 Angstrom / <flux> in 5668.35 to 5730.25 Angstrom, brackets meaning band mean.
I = 1.1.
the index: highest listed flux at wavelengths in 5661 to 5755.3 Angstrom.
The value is 5.738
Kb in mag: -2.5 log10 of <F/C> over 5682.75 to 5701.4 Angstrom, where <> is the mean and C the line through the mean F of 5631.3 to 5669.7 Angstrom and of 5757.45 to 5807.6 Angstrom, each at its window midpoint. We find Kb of 0.05 mag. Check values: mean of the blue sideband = 5.05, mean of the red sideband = 5.44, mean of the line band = 4.94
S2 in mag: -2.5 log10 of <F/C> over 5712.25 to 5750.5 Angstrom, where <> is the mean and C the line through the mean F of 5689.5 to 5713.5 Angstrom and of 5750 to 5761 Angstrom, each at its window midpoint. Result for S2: -0.07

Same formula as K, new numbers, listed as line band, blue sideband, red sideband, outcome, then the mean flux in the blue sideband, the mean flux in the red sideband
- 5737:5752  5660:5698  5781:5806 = 0.00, 4.98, 5.61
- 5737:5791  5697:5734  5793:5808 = 0.03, 5.13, 5.71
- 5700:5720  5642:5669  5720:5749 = 0.09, 5.01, 5.49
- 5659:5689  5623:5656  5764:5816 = 0.02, 5.04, 5.39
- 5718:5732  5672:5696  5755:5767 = -0.07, 4.92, 5.25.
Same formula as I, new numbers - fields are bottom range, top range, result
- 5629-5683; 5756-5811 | 1.07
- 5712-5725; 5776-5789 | 1.04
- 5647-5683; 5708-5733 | 1.03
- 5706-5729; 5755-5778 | 1.04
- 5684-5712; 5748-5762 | 1.05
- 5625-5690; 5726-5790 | 1.06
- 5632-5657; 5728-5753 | 1.10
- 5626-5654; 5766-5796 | 1.06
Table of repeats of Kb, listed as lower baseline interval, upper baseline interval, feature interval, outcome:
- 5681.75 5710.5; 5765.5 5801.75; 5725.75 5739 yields -0.101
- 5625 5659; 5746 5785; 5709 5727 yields 0.027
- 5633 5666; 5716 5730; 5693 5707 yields 0.060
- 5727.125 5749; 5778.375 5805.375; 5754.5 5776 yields 0.053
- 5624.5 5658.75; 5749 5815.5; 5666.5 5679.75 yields 0.035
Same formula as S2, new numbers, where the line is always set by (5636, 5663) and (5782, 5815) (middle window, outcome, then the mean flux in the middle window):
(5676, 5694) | 0.03 mag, 4.94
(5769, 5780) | 0.02 mag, 5.25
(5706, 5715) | 0.09 mag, 4.76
